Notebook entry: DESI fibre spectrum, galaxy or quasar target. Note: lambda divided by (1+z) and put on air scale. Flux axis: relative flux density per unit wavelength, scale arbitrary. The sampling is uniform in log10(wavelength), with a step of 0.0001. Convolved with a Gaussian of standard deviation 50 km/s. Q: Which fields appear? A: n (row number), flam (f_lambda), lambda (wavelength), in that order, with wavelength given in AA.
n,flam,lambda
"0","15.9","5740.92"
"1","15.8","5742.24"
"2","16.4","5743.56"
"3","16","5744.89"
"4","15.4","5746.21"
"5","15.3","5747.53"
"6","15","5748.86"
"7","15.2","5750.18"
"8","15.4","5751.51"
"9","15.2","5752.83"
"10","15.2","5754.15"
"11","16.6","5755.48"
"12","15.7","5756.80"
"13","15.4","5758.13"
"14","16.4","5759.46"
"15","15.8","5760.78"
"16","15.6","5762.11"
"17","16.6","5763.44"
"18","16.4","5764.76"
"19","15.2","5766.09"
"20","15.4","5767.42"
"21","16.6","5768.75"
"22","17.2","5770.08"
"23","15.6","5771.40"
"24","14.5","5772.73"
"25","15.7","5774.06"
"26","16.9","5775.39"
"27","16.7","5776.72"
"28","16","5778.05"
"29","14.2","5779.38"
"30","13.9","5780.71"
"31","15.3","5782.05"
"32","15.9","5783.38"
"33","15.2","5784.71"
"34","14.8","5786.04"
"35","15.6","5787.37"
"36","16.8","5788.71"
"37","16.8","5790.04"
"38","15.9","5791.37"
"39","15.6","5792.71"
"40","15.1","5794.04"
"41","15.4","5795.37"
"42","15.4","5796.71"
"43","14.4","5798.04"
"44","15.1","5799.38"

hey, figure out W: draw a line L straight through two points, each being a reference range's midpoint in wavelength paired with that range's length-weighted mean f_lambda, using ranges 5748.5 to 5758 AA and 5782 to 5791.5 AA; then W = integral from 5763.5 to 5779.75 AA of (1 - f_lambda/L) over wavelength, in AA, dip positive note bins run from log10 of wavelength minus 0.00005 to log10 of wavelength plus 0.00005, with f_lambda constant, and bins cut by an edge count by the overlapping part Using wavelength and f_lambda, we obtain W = -0.3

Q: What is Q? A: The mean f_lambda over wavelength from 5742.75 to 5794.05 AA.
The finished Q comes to 15.7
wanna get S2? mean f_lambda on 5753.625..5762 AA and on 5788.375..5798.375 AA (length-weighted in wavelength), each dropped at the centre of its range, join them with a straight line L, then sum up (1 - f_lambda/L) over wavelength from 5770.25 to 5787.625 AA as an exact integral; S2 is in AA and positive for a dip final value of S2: 0.3 AA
